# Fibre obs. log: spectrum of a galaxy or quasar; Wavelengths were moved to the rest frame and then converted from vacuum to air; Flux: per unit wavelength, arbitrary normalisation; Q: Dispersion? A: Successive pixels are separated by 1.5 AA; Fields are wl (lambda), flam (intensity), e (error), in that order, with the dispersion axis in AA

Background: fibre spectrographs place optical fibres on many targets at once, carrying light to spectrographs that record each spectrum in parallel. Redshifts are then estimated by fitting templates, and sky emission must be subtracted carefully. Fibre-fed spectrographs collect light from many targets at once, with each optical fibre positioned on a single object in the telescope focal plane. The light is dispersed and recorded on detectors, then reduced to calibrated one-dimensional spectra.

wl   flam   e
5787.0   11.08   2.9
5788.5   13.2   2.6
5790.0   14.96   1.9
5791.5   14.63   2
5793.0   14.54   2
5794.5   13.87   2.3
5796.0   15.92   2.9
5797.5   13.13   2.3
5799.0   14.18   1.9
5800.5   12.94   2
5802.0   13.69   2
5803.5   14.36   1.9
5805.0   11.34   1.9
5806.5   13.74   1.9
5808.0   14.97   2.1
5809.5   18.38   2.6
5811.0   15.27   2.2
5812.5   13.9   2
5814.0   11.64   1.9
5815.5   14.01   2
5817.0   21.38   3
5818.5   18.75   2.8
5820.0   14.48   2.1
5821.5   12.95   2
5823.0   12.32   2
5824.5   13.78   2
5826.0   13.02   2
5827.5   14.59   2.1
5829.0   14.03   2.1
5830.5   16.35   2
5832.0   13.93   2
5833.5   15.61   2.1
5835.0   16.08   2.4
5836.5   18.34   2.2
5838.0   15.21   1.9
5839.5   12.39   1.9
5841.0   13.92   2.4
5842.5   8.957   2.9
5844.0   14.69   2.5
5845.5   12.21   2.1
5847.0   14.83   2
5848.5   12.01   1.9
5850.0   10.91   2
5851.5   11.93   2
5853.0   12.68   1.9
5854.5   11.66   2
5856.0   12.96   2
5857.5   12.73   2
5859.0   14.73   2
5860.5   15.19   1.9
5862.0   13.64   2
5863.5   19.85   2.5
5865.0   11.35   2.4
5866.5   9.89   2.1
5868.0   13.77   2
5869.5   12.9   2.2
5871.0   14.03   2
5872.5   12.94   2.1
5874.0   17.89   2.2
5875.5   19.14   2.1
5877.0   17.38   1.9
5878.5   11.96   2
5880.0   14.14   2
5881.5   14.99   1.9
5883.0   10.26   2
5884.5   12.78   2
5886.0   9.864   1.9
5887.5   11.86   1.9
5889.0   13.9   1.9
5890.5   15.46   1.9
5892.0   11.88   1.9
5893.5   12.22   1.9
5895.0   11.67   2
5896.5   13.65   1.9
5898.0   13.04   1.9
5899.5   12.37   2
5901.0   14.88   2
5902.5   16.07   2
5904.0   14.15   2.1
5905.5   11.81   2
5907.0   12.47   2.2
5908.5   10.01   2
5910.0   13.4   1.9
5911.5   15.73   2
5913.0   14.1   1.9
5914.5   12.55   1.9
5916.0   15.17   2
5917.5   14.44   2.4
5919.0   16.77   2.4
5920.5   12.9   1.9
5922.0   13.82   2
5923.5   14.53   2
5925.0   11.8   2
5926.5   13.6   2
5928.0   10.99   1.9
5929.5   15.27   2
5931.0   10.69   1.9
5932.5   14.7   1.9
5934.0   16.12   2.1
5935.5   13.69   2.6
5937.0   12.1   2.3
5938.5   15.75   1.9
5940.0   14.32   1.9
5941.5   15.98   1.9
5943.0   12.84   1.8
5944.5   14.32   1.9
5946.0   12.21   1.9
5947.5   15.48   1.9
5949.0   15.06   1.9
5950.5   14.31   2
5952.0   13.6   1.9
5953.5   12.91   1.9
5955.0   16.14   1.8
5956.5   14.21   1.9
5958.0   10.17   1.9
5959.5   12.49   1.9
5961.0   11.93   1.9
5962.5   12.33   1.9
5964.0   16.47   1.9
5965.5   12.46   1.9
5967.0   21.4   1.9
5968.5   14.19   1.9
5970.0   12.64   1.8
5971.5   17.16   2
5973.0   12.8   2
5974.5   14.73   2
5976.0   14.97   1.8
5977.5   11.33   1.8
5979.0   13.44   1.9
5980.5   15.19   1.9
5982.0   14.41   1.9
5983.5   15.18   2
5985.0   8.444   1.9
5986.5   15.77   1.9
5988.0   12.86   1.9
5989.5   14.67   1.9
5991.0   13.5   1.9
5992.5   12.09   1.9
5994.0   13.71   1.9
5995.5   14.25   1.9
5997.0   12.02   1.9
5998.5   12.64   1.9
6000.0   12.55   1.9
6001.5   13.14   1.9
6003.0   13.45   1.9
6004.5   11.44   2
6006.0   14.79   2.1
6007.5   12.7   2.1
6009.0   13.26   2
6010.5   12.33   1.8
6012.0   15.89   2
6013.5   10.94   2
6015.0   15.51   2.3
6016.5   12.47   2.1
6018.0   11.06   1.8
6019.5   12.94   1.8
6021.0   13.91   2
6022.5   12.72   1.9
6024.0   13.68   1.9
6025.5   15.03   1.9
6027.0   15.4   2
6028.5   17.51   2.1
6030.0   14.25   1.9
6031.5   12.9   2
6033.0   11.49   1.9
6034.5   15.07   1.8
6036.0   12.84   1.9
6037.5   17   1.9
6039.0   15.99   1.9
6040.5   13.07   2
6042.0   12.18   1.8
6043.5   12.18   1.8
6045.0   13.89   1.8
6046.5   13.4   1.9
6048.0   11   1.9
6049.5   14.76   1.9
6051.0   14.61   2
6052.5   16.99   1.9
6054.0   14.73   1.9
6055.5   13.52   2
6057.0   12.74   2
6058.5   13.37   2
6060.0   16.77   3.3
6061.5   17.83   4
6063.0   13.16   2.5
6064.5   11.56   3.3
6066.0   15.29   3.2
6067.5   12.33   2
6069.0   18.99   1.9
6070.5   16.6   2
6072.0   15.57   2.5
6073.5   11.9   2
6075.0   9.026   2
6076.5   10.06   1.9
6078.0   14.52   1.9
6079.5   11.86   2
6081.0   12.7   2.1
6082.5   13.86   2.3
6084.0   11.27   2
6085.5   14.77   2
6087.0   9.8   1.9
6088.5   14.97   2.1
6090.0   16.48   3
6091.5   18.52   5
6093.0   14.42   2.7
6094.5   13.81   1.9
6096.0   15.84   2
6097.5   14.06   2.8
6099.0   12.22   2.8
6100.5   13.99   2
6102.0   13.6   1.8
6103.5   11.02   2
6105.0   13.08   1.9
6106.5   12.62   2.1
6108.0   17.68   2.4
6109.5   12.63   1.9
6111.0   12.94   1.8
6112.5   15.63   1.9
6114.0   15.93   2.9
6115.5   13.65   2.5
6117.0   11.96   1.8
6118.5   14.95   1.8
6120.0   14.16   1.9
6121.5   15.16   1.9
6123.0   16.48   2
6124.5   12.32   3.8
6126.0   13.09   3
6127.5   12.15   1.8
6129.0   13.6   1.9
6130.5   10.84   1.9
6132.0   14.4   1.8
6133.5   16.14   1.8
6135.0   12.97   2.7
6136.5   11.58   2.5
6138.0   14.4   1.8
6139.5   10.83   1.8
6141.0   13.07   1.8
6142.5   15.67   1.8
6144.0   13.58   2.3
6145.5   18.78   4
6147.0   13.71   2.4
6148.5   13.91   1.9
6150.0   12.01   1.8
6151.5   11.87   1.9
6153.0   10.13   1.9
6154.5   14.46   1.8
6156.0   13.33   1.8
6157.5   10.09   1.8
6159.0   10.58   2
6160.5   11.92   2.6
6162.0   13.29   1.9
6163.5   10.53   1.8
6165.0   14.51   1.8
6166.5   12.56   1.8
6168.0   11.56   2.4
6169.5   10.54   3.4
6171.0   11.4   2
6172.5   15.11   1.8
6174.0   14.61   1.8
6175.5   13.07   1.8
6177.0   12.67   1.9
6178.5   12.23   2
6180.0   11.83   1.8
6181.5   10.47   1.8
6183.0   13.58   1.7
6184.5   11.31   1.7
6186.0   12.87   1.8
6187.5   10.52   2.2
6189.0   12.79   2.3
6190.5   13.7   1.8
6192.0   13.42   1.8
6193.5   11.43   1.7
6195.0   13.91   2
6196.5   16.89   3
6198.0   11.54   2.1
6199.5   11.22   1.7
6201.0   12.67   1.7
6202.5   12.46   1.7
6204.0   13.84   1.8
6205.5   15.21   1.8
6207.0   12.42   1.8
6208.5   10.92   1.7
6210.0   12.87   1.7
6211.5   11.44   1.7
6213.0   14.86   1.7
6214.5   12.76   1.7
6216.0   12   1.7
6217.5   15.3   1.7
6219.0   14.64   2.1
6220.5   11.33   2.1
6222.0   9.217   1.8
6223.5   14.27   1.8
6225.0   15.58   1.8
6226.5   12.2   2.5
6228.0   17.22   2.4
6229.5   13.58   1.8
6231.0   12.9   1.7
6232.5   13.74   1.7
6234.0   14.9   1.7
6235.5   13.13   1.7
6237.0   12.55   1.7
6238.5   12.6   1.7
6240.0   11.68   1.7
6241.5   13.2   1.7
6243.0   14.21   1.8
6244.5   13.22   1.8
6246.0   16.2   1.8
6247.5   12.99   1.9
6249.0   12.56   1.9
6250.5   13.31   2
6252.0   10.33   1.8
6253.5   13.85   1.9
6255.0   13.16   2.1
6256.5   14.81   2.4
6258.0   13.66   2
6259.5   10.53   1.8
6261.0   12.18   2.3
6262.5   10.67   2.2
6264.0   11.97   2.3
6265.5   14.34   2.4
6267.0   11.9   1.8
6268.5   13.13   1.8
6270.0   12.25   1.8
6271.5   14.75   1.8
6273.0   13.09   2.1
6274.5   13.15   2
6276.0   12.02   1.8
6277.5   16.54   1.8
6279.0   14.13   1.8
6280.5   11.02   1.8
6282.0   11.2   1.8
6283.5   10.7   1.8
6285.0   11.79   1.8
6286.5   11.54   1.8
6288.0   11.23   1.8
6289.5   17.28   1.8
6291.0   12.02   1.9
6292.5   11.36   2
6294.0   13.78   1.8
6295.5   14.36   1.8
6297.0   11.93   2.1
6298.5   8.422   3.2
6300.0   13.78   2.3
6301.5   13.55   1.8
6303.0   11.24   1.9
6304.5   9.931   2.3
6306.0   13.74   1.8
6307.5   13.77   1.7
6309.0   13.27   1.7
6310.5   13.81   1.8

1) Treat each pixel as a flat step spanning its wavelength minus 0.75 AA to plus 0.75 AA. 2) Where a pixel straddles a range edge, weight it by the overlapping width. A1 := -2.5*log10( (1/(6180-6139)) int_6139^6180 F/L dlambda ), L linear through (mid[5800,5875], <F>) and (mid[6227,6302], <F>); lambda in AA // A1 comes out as 0.04 mag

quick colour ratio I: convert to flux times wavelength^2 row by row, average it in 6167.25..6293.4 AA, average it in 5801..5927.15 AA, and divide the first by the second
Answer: 1.1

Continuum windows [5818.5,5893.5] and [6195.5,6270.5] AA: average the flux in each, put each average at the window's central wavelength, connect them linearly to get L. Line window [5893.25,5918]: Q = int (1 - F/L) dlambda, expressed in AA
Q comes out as 0.5 AA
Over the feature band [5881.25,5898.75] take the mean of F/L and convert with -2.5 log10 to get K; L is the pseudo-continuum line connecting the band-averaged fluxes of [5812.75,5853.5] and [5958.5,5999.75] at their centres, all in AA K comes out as 0.116 mag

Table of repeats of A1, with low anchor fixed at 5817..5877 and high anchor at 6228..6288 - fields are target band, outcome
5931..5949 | -0.02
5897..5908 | 0.04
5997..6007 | 0.06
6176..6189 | 0.10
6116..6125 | -0.07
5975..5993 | 0.02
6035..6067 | -0.05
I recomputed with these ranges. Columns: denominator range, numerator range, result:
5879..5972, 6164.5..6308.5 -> 1.04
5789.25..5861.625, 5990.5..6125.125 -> 1.06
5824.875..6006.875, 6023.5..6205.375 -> 1.05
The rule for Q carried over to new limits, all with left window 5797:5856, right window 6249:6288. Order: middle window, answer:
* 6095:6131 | -1.74 AA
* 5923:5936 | 0.24 AA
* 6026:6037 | -0.74 AA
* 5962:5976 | -1.41 AA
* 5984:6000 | 0.60 AA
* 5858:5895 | 0.30 AA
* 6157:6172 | 1.35 AA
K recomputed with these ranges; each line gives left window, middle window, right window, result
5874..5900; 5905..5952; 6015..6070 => -0.011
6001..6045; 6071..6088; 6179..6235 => 0.087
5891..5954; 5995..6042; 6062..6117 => 0.011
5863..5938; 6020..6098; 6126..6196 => -0.074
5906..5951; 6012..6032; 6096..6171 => -0.019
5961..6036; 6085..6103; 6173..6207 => -0.082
